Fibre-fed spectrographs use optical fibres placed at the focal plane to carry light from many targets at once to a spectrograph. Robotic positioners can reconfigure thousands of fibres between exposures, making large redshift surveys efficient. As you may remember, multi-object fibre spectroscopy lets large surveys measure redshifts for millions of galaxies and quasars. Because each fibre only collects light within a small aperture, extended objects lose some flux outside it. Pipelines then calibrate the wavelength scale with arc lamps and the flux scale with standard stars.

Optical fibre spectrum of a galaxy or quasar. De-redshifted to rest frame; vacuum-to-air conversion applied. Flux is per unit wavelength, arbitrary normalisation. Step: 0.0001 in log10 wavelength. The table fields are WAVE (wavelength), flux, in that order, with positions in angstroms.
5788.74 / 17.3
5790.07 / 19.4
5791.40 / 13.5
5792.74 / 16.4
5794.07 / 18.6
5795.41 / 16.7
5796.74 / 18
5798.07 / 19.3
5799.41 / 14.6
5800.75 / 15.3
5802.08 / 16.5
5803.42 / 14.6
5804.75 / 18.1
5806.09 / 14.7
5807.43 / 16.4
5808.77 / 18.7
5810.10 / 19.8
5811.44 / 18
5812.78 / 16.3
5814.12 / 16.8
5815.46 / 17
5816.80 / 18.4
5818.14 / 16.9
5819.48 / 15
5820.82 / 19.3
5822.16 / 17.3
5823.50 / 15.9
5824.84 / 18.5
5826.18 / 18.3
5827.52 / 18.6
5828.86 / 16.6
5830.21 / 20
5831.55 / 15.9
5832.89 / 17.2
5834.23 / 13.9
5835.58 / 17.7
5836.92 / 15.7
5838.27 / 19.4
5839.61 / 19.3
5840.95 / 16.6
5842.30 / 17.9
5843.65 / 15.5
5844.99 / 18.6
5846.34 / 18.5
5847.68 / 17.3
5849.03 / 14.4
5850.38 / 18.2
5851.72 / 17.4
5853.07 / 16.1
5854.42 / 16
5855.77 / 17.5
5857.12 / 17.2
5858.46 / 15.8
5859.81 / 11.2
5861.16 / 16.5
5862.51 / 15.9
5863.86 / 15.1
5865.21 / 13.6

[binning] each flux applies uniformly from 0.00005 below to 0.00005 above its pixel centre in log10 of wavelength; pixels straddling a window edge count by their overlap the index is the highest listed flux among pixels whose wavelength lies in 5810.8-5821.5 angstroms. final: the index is 19.3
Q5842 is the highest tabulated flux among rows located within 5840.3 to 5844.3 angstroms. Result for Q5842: 17.9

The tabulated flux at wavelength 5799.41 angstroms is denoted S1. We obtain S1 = 14.6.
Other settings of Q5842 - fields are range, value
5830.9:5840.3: 19.4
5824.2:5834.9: 20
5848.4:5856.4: 18.2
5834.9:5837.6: 17.7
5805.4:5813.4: 19.8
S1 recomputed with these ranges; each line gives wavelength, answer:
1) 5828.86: 16.6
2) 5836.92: 15.7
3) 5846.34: 18.5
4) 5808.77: 18.7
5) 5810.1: 19.8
